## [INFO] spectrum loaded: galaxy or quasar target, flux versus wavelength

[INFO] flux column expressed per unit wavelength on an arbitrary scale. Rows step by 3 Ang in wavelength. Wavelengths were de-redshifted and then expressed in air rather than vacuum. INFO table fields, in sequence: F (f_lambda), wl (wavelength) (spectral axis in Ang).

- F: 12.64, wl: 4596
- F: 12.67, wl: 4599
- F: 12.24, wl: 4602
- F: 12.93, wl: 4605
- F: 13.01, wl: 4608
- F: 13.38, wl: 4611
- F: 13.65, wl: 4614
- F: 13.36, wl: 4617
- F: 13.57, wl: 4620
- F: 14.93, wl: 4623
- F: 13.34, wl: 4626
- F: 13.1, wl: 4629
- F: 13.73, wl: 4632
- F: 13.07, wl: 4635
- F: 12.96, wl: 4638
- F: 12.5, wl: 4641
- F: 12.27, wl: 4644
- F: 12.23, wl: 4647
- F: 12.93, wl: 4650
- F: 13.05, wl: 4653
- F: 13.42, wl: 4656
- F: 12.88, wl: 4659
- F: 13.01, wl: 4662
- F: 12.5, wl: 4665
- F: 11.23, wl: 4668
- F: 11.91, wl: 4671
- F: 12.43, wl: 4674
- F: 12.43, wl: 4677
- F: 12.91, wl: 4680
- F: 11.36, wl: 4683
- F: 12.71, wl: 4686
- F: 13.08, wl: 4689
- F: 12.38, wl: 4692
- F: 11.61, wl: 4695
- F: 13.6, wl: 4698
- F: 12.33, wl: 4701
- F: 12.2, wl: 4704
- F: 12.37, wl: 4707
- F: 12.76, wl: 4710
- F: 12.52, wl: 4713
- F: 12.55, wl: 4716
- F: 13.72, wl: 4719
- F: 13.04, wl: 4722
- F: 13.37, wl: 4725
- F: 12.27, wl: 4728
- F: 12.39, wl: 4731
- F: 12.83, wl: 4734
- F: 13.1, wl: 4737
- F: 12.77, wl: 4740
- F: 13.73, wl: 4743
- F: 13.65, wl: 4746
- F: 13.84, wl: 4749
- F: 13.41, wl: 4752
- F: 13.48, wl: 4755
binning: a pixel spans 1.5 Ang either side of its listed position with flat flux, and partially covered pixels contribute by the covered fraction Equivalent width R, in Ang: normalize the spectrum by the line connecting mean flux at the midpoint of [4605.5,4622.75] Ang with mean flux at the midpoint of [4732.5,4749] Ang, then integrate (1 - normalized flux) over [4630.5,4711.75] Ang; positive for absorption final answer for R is 4.8 Ang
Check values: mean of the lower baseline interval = 13.5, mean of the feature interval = 12.6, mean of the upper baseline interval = 13.3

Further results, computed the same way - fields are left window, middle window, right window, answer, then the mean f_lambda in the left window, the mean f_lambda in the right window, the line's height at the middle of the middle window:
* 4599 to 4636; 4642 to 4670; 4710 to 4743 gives 1.23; 13.3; 12.9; 13.2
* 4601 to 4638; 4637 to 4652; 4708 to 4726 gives 0.77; 13.4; 13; 13.3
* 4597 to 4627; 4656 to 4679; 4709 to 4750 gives 1.31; 13.3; 13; 13.2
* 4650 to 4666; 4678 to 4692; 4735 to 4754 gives 0.66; 13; 13.4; 13.1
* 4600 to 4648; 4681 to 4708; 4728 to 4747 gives 1.32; 13.1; 13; 13.1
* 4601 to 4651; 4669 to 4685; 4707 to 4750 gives 1.08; 13.1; 13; 13.1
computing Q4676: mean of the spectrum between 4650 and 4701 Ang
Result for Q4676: 12.5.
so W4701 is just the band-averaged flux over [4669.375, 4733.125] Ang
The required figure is 12.6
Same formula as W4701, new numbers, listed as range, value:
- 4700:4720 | 12.6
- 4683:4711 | 12.5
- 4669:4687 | 12.3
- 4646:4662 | 12.9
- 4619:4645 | 13.3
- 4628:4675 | 12.7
